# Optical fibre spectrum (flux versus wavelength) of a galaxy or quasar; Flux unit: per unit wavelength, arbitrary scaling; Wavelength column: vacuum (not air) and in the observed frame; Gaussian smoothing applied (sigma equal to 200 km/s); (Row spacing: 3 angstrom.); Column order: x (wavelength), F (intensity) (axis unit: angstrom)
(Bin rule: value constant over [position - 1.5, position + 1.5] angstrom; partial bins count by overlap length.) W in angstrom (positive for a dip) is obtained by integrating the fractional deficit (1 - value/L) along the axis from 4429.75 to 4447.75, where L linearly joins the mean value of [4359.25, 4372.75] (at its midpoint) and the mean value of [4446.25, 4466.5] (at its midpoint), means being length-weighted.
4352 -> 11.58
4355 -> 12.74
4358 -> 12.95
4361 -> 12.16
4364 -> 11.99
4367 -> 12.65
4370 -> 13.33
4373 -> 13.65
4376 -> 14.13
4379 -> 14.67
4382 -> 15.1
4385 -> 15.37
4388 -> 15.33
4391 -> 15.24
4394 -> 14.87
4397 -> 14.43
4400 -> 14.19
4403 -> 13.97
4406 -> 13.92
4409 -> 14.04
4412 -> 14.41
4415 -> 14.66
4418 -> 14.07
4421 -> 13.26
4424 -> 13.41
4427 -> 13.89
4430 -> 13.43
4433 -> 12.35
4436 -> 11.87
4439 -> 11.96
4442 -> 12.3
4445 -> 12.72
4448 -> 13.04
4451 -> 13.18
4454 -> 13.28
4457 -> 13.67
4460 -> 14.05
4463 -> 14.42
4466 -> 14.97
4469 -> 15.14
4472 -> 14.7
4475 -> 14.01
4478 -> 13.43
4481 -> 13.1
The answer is 1.5 angstrom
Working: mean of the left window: 12.6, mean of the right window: 13.7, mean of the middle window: 12.4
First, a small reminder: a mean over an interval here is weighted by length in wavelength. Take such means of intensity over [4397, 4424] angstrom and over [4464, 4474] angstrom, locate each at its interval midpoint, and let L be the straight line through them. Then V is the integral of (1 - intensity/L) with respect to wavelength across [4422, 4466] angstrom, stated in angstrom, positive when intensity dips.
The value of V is 4.1 angstrom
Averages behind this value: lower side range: 14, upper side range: 14.9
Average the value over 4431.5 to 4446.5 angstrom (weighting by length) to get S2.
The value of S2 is 12.2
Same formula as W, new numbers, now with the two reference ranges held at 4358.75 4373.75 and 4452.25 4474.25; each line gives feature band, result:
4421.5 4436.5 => 0.71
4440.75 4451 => 0.91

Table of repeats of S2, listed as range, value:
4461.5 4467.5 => 14.7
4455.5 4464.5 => 14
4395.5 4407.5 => 14.1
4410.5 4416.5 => 14.5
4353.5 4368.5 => 12.5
